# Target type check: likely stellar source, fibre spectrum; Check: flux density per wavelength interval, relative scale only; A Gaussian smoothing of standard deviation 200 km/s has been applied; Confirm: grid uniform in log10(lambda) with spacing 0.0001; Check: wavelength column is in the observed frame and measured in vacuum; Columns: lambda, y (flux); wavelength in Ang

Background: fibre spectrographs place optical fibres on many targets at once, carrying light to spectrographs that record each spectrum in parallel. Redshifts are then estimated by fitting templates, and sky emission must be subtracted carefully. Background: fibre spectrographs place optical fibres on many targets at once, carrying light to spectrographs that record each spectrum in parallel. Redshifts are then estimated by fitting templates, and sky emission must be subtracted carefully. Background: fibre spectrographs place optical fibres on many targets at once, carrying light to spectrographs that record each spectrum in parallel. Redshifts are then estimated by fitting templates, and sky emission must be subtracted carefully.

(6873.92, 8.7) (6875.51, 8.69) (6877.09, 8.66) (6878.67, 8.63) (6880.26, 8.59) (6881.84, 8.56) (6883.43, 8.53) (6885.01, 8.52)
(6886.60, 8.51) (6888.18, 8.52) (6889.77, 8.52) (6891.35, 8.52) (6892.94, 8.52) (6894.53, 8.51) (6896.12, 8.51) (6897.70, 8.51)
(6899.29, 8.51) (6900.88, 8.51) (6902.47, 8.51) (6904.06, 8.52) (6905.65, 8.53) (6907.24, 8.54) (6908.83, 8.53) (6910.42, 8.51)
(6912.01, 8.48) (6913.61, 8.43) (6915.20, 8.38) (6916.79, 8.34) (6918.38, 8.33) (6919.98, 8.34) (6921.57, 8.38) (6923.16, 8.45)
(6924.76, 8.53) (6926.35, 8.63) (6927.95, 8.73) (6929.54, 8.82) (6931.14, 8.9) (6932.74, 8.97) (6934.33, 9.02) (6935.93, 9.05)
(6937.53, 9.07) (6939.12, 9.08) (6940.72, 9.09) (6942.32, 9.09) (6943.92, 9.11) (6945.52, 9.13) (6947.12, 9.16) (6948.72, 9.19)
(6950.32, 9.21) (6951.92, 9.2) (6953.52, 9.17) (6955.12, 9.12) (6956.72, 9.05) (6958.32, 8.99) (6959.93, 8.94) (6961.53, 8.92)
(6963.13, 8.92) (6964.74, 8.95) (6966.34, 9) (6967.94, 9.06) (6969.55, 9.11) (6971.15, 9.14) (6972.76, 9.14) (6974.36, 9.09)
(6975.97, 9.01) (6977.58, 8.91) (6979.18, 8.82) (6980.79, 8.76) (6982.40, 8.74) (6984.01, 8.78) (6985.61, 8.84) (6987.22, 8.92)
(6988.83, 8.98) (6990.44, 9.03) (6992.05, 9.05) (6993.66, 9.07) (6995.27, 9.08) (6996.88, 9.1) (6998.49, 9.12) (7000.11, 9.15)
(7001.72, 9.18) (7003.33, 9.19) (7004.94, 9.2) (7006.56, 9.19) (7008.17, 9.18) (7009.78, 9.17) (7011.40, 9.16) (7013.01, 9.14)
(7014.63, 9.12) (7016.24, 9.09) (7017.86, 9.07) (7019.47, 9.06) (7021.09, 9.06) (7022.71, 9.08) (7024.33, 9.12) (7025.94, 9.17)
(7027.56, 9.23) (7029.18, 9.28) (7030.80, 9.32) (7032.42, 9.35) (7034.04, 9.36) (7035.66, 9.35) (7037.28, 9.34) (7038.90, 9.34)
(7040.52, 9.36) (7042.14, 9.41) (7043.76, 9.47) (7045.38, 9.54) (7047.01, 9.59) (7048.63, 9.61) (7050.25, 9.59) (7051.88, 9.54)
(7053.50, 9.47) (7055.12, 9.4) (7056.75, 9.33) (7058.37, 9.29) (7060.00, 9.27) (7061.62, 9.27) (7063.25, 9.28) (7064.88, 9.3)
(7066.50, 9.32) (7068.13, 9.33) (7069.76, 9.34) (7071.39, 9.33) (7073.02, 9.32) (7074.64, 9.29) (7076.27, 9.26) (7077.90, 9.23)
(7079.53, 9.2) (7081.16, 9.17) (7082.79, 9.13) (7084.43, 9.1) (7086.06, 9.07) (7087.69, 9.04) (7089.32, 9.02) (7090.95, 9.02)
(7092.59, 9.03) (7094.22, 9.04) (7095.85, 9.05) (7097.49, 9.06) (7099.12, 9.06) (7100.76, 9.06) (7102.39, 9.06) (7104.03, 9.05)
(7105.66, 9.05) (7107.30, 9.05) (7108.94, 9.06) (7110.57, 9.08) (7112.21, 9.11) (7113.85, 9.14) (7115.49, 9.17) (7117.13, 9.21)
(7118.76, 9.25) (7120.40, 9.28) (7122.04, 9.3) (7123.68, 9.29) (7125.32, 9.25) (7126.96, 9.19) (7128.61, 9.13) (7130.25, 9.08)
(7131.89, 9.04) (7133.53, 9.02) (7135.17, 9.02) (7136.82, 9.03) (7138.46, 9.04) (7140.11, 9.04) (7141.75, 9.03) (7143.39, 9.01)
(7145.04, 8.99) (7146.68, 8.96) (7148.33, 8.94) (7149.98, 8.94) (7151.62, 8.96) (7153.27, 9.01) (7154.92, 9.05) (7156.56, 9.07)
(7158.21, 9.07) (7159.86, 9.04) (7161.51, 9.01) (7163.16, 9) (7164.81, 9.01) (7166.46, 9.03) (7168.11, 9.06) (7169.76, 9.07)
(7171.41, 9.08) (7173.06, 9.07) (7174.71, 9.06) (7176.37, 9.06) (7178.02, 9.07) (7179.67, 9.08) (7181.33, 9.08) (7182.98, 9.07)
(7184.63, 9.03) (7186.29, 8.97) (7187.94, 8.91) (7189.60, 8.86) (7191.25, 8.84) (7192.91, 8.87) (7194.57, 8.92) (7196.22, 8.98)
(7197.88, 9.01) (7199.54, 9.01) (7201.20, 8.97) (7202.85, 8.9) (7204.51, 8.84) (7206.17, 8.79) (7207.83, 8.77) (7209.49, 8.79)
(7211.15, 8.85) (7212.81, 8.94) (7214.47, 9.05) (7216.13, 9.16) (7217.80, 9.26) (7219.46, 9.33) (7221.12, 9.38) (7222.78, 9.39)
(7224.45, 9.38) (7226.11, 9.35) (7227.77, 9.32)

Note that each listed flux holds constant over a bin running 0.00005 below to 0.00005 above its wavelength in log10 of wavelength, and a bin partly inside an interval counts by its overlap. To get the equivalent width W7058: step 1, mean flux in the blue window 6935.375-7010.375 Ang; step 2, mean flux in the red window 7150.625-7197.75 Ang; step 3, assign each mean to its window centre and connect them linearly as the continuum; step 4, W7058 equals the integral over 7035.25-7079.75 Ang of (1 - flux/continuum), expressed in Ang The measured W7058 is -1.7 Ang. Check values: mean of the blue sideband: 9.05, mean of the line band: 9.37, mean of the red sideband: 9.01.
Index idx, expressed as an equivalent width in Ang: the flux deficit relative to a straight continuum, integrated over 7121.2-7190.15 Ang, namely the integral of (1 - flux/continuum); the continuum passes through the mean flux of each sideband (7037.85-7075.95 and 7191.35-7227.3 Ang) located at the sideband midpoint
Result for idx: 0.9 Ang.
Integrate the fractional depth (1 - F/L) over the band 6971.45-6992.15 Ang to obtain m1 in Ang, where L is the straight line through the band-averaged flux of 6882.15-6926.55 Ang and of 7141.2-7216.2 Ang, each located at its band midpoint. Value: -0.7 Ang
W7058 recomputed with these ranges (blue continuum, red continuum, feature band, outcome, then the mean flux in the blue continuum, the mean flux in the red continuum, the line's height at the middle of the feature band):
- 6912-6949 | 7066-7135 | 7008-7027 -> -0.3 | 8.78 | 9.15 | 8.97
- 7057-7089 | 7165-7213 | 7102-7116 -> 0.1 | 9.24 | 8.97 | 9.15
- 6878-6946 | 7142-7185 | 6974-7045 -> -2.7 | 8.64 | 9.03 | 8.79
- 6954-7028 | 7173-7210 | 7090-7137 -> -0.6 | 9.05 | 8.95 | 8.99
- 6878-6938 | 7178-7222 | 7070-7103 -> -1.1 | 8.57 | 8.99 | 8.83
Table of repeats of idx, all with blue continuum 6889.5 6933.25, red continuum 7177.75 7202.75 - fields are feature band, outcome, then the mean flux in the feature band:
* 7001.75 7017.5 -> -0.9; 9.16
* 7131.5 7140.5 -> -0.1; 9.03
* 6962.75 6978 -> -0.7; 9.04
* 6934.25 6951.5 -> -1.1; 9.11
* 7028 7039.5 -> -0.8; 9.33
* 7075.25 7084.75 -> -0.4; 9.18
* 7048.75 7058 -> -0.8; 9.47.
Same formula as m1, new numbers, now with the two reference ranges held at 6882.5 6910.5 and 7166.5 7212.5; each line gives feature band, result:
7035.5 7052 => -1.37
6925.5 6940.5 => -0.61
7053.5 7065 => -0.72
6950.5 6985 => -1.47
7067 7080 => -0.74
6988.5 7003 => -0.70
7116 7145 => -0.82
